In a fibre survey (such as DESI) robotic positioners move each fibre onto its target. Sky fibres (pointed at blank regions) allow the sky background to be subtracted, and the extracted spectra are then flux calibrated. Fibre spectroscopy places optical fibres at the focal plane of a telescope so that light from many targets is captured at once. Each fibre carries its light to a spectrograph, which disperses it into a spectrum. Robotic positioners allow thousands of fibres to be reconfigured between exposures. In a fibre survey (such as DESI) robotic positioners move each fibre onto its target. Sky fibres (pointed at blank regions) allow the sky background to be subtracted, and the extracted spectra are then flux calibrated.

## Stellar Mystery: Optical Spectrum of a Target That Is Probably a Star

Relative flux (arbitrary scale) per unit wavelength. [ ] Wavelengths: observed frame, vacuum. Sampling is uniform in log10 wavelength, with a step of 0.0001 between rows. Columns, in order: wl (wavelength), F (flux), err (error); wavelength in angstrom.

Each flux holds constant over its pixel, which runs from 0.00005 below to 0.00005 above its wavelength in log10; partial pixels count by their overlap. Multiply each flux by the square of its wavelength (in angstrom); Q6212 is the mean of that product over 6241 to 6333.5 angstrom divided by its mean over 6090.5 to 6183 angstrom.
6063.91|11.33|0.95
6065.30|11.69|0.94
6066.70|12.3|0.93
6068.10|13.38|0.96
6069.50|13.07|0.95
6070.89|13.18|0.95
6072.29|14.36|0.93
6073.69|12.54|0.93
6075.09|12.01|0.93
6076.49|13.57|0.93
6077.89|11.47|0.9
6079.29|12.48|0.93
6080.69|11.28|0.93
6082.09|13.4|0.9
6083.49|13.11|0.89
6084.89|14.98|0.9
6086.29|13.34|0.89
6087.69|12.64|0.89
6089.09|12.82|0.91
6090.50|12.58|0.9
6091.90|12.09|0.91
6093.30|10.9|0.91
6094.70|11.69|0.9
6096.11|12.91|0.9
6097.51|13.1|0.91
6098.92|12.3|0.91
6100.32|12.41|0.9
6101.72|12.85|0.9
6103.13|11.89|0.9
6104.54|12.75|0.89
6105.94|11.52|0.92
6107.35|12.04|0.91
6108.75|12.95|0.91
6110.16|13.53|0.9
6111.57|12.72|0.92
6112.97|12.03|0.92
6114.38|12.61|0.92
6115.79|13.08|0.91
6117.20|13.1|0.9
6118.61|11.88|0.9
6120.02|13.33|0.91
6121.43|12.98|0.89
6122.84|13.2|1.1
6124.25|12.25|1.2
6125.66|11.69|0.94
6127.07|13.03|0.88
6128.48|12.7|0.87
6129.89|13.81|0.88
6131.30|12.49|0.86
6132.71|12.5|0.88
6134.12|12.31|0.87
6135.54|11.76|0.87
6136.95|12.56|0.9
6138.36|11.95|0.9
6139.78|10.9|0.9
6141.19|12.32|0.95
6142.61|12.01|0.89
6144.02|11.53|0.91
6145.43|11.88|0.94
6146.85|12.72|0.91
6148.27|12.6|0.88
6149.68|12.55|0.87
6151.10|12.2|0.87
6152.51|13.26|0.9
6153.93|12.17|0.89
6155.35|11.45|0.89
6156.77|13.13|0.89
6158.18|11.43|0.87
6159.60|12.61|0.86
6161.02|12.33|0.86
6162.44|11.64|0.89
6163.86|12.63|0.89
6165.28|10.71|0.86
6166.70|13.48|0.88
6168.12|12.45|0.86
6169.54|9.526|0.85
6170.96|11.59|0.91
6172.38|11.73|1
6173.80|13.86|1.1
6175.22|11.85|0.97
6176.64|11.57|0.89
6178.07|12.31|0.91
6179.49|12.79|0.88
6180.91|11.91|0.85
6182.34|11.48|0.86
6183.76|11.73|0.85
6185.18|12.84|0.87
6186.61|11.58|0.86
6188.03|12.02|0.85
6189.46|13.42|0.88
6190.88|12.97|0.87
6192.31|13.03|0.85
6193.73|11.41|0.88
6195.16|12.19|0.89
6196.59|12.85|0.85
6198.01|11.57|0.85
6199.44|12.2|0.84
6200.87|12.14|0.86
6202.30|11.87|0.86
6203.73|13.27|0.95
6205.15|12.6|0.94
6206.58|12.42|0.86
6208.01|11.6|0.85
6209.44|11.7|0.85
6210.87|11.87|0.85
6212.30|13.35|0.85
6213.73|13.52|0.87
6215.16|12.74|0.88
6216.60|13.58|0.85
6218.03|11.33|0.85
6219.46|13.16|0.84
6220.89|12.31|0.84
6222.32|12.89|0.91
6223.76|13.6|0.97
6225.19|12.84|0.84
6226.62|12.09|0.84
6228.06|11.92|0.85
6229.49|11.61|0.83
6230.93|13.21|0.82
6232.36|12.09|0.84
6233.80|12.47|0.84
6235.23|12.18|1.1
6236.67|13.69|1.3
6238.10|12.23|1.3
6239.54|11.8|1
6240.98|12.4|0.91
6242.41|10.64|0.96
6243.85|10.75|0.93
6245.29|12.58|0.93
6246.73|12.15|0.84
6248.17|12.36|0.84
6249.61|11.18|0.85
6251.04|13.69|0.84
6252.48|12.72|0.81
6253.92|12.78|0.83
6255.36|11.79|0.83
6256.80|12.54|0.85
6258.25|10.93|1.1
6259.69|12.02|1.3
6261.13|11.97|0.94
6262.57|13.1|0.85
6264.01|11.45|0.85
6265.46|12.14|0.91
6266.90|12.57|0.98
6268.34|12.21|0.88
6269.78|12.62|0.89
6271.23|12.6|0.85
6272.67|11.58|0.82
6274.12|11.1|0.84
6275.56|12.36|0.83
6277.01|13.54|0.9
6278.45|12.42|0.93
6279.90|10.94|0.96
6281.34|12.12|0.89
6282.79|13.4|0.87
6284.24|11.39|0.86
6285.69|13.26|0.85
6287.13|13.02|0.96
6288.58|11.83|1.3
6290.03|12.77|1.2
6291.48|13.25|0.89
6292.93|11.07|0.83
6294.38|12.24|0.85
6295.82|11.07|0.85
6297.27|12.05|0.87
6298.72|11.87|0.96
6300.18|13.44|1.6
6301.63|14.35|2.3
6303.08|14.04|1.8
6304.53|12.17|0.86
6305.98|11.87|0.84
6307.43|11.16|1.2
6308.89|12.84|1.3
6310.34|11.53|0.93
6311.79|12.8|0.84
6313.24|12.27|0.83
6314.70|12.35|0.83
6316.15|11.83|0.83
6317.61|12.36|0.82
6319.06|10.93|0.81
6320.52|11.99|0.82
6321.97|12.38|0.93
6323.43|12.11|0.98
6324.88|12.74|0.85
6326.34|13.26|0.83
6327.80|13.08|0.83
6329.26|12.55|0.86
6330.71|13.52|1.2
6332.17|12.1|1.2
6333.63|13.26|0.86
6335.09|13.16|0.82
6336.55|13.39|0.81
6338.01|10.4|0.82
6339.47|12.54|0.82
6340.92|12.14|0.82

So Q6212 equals 1.05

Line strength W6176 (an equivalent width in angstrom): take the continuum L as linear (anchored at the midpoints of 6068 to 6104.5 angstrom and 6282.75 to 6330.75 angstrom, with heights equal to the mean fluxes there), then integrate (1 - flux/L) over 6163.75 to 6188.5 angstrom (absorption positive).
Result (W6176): 1.2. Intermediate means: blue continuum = 12.7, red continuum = 12.4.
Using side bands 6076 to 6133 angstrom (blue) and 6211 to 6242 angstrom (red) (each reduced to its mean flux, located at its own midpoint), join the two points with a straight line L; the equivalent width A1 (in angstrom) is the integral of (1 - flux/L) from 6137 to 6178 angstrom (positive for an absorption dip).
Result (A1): 1.7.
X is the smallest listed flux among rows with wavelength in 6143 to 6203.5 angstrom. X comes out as 9.526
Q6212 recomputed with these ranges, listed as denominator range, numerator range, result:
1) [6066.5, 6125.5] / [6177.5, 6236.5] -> 1.02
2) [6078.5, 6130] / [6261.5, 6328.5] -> 1.04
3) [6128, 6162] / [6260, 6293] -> 1.05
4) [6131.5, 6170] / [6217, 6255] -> 1.05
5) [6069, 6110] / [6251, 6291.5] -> 1.03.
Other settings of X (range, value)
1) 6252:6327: 10.93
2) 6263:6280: 10.94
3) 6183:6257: 10.64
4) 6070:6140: 10.9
